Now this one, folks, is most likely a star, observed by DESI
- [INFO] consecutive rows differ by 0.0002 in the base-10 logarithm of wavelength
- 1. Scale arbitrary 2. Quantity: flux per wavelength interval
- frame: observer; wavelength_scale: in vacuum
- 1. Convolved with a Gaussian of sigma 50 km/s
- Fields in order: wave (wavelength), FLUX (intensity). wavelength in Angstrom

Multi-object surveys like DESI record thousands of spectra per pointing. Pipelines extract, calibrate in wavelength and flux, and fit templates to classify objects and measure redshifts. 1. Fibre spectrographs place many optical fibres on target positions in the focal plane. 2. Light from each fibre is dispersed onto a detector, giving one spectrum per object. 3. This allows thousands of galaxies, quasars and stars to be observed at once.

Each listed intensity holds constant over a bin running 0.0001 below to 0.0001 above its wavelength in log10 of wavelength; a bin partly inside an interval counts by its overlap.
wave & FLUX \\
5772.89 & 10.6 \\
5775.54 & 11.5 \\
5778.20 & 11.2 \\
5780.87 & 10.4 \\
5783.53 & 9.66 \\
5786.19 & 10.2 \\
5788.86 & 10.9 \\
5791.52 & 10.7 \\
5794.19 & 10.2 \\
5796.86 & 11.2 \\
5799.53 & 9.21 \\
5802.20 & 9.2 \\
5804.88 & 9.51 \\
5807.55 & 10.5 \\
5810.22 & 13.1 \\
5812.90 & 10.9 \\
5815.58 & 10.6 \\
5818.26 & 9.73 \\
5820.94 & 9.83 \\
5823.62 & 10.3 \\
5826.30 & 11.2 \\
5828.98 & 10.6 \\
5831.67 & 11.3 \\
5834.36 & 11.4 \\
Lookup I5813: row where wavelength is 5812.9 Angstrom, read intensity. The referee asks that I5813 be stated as 10.9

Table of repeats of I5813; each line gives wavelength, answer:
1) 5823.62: 10.3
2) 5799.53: 9.21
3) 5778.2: 11.2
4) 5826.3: 11.2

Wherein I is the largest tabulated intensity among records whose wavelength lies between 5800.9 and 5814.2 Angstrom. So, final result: 13.1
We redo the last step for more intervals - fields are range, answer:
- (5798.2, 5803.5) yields 9.21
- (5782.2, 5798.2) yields 11.2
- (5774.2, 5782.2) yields 11.5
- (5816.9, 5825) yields 10.3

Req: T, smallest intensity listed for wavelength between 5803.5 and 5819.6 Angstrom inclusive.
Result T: 9.51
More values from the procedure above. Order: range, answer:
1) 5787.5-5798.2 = 10.2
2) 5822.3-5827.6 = 10.3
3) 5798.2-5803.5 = 9.2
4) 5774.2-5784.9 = 9.66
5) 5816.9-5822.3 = 9.73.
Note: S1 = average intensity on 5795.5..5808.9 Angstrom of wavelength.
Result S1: 9.93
